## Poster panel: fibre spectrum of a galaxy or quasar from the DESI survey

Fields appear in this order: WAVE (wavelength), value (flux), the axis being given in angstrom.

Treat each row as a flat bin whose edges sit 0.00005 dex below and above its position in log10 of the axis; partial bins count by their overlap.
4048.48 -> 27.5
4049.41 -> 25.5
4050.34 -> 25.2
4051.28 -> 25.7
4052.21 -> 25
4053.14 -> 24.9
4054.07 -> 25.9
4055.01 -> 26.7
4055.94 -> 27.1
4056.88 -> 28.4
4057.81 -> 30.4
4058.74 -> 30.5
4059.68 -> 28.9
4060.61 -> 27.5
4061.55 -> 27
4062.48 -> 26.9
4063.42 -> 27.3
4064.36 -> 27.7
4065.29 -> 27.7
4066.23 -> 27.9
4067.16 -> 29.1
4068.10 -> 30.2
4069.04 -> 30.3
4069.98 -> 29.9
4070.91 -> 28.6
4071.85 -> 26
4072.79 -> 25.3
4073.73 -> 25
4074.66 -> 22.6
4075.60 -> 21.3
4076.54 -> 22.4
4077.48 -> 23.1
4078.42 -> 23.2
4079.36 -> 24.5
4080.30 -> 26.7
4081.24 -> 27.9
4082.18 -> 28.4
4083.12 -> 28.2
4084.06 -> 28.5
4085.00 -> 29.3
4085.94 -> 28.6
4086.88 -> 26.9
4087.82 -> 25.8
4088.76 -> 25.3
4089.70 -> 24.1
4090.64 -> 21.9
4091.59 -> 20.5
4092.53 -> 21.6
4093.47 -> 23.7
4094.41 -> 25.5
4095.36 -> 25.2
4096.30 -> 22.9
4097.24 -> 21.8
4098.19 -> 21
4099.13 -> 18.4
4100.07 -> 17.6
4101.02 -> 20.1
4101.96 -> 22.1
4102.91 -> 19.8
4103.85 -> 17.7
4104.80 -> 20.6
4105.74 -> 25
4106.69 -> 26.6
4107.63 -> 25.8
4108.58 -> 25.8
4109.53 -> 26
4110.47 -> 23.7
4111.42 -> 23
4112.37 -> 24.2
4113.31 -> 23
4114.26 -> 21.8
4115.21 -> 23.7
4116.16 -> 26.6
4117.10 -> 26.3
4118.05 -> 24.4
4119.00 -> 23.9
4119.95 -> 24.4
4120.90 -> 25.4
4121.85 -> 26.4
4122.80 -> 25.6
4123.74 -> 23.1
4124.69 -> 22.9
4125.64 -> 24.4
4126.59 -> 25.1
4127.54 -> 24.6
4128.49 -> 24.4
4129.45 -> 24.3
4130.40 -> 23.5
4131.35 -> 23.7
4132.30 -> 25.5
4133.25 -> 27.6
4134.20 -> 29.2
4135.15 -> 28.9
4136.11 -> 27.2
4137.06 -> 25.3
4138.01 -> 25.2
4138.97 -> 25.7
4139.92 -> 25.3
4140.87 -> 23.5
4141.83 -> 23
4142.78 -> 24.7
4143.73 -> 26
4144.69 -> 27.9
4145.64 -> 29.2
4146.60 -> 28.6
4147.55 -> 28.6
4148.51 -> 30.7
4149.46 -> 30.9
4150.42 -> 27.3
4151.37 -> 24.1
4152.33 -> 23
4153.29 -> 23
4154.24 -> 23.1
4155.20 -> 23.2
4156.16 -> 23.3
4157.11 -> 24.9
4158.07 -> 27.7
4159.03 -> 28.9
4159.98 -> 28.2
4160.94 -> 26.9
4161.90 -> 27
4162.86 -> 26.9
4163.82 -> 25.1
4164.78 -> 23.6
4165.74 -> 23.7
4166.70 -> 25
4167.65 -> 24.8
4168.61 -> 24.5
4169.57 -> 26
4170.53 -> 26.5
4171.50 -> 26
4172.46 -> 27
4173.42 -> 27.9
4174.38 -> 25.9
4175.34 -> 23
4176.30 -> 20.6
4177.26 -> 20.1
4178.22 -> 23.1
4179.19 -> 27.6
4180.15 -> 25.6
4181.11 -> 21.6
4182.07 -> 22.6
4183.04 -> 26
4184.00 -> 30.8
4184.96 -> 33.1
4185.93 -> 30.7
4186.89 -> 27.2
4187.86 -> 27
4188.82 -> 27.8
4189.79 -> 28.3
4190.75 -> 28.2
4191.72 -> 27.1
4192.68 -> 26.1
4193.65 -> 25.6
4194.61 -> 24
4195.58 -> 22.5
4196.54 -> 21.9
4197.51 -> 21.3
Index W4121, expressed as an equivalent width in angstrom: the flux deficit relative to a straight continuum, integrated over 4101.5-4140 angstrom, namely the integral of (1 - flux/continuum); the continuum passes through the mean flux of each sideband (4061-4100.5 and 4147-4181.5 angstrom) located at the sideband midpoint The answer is 1.27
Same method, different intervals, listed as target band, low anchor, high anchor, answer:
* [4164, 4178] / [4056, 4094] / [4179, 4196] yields 1.1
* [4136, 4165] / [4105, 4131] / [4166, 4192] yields -0.8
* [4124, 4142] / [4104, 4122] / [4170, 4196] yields -0.3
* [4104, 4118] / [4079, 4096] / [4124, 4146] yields 0.7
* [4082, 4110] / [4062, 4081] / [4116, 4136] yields 2.2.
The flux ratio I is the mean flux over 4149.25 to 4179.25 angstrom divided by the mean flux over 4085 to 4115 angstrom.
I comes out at 1.1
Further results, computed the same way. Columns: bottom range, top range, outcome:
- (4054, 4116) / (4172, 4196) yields 1.03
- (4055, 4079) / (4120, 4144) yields 0.94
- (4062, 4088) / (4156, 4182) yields 0.94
